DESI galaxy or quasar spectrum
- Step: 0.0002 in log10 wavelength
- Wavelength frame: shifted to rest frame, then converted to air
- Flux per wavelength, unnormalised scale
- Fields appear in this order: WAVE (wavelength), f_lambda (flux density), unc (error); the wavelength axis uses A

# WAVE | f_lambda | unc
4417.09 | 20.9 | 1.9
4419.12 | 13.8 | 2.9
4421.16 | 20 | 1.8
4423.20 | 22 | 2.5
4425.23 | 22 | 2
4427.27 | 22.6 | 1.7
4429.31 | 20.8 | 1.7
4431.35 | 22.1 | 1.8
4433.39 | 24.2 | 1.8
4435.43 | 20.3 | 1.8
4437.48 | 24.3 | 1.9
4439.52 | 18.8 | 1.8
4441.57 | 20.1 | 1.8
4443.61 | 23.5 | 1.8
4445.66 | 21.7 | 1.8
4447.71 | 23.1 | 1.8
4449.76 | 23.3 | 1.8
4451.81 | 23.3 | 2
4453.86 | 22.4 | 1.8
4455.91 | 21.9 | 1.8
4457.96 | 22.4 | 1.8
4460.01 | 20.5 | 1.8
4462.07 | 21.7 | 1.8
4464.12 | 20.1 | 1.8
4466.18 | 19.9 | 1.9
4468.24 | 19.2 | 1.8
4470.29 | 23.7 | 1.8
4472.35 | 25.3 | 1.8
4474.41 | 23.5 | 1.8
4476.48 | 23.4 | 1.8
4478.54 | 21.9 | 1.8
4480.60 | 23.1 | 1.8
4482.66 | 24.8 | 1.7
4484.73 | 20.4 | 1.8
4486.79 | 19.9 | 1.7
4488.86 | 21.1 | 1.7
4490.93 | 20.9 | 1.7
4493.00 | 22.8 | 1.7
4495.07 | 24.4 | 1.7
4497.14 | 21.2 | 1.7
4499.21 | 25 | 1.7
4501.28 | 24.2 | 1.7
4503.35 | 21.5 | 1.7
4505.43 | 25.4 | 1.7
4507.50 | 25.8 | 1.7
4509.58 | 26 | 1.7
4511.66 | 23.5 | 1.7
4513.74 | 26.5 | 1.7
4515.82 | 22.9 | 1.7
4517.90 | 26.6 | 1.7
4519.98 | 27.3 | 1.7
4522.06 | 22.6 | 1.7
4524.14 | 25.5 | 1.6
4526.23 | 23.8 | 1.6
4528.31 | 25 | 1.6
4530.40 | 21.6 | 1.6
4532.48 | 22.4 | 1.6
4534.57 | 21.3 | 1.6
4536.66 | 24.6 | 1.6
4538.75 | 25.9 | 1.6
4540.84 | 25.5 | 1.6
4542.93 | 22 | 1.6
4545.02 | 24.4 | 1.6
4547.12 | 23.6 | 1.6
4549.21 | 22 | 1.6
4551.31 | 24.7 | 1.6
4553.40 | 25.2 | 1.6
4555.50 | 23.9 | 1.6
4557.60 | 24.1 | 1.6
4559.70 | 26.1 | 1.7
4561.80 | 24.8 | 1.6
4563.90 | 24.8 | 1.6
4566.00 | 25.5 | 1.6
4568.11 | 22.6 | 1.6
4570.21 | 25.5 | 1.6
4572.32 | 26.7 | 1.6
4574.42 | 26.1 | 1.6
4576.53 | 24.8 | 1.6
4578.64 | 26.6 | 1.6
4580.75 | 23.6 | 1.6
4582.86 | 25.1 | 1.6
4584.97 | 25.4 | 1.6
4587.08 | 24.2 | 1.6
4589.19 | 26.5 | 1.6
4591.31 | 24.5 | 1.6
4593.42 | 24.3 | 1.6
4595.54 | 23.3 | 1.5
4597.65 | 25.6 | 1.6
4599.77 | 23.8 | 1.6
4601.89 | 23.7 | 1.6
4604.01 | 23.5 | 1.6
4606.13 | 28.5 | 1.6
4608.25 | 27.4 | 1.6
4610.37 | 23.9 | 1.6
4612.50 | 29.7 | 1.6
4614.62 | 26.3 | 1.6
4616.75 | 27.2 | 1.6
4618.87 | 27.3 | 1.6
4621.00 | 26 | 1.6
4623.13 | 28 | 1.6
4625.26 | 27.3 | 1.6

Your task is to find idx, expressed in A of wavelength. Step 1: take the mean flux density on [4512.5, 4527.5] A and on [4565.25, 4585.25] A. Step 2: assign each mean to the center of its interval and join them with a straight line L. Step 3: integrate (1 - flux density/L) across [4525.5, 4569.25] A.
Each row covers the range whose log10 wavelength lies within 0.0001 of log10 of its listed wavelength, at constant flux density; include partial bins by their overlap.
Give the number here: 1.9 A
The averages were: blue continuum 25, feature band 24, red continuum 25.2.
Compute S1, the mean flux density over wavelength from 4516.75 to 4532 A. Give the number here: 24.5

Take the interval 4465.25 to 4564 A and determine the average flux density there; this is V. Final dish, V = 23.6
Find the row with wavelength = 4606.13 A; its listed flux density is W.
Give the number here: 28.5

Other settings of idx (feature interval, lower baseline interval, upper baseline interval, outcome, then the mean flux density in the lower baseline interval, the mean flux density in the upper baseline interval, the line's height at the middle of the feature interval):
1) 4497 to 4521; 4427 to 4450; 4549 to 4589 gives -1.2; 22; 24.9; 23.6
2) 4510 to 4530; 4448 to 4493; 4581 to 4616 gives -1.2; 22.1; 25.3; 23.3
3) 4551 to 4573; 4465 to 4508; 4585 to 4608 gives -0.6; 22.7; 24.9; 24.2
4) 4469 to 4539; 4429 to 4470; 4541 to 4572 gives -1.7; 21.7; 24.3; 23.1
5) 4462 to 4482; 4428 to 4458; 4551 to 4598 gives 0.5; 22.1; 24.9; 22.8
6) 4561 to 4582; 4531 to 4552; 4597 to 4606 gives -0.9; 23.6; 24.5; 24.1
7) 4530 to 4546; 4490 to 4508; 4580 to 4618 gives 0.4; 23.4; 25.4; 24.2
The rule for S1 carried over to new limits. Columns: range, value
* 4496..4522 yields 24.6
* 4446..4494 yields 22.1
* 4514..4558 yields 24.1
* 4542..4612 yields 24.8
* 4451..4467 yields 21.5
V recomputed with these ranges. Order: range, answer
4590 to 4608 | 24.8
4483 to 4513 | 23.1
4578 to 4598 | 24.9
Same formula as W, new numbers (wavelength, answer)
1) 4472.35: 25.3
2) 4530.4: 21.6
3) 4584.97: 25.4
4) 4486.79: 19.9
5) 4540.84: 25.5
